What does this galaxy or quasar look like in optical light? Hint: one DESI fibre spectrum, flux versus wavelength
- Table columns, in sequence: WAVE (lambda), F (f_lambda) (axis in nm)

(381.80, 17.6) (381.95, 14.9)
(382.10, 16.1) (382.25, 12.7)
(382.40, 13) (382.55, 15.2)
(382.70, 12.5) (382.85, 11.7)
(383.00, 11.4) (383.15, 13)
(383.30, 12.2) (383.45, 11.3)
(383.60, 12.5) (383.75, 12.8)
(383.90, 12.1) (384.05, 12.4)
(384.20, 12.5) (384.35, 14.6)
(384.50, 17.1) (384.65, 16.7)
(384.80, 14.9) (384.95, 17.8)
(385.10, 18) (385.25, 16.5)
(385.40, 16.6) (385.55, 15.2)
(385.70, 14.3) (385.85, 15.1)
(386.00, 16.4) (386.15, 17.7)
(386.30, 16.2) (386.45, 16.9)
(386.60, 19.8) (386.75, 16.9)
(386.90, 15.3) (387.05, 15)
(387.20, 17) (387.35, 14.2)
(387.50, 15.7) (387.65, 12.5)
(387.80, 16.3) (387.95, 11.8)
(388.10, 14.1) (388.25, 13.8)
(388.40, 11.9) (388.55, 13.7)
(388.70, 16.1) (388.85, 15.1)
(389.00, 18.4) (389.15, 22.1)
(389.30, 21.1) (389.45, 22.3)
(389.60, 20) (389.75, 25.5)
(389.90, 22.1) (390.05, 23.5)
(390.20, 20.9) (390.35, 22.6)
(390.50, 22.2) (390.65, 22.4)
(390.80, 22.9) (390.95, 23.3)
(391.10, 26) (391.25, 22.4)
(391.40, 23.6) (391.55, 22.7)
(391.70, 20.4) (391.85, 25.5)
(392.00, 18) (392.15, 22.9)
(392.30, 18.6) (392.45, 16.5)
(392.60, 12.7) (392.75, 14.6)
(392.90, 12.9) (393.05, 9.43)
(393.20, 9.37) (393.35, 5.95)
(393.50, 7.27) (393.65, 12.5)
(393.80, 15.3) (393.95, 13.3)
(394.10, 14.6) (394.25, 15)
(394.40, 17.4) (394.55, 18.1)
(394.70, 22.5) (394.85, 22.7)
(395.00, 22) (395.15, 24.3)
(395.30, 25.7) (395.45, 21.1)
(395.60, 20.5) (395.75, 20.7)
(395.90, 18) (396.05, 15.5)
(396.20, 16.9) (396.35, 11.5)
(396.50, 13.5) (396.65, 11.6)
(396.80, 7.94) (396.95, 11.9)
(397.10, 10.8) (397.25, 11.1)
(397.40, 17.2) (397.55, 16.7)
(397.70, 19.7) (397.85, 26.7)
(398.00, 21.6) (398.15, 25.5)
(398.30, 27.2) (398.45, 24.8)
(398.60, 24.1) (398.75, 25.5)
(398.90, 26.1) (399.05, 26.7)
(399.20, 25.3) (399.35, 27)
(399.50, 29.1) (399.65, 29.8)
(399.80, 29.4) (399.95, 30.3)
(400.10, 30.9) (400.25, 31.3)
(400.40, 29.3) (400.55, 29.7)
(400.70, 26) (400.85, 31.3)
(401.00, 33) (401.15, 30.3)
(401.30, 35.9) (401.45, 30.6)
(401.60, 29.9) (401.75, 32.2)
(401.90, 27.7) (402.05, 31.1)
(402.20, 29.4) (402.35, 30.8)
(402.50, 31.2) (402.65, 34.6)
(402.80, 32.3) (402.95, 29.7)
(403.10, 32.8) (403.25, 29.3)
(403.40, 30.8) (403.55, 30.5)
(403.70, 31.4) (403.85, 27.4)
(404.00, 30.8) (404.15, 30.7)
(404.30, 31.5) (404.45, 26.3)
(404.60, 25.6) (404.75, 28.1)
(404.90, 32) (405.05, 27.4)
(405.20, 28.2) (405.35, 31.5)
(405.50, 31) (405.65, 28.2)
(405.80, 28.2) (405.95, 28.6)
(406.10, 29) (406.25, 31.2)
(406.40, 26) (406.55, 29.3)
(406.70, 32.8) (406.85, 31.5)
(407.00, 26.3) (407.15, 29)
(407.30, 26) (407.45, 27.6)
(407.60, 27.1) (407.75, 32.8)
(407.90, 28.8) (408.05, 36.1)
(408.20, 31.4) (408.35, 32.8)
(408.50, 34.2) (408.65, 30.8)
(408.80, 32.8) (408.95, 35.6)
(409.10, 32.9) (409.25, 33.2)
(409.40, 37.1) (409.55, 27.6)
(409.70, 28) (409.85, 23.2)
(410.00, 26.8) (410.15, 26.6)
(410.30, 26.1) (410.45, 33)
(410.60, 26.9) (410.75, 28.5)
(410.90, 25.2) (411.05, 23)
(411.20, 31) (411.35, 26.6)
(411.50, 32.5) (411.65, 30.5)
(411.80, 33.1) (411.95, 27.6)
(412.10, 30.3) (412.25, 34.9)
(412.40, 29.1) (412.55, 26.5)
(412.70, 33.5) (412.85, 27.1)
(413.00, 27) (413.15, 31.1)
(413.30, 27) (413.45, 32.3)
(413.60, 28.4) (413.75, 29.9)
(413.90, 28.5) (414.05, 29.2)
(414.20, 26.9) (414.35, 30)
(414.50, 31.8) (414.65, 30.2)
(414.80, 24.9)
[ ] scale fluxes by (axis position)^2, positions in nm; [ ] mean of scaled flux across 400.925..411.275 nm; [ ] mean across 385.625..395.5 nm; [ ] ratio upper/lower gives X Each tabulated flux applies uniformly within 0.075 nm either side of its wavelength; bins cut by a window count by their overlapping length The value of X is 1.8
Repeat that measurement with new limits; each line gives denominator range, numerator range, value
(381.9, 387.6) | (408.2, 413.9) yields 2.29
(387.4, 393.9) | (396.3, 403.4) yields 1.53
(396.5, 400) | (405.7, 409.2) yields 1.46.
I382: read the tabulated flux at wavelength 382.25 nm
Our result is 12.7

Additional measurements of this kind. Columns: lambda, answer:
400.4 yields 29.3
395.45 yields 21.1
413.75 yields 29.9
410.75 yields 28.5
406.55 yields 29.3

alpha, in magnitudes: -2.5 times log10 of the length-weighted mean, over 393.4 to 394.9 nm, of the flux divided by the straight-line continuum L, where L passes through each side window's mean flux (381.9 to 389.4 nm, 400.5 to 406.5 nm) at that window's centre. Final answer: 0.388 mag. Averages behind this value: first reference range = 15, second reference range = 30.1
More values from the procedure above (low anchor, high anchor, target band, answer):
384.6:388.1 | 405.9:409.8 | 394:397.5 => 0.29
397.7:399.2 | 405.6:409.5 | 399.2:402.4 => -0.14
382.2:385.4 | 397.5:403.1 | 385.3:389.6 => 0.06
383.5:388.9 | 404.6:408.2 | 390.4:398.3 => 0.16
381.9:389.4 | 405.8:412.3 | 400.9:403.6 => -0.22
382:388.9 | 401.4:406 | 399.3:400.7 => -0.10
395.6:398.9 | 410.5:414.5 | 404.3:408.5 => -0.19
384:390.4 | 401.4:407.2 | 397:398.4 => 0.26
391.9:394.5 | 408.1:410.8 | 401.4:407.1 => -0.19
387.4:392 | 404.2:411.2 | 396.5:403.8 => -0.04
